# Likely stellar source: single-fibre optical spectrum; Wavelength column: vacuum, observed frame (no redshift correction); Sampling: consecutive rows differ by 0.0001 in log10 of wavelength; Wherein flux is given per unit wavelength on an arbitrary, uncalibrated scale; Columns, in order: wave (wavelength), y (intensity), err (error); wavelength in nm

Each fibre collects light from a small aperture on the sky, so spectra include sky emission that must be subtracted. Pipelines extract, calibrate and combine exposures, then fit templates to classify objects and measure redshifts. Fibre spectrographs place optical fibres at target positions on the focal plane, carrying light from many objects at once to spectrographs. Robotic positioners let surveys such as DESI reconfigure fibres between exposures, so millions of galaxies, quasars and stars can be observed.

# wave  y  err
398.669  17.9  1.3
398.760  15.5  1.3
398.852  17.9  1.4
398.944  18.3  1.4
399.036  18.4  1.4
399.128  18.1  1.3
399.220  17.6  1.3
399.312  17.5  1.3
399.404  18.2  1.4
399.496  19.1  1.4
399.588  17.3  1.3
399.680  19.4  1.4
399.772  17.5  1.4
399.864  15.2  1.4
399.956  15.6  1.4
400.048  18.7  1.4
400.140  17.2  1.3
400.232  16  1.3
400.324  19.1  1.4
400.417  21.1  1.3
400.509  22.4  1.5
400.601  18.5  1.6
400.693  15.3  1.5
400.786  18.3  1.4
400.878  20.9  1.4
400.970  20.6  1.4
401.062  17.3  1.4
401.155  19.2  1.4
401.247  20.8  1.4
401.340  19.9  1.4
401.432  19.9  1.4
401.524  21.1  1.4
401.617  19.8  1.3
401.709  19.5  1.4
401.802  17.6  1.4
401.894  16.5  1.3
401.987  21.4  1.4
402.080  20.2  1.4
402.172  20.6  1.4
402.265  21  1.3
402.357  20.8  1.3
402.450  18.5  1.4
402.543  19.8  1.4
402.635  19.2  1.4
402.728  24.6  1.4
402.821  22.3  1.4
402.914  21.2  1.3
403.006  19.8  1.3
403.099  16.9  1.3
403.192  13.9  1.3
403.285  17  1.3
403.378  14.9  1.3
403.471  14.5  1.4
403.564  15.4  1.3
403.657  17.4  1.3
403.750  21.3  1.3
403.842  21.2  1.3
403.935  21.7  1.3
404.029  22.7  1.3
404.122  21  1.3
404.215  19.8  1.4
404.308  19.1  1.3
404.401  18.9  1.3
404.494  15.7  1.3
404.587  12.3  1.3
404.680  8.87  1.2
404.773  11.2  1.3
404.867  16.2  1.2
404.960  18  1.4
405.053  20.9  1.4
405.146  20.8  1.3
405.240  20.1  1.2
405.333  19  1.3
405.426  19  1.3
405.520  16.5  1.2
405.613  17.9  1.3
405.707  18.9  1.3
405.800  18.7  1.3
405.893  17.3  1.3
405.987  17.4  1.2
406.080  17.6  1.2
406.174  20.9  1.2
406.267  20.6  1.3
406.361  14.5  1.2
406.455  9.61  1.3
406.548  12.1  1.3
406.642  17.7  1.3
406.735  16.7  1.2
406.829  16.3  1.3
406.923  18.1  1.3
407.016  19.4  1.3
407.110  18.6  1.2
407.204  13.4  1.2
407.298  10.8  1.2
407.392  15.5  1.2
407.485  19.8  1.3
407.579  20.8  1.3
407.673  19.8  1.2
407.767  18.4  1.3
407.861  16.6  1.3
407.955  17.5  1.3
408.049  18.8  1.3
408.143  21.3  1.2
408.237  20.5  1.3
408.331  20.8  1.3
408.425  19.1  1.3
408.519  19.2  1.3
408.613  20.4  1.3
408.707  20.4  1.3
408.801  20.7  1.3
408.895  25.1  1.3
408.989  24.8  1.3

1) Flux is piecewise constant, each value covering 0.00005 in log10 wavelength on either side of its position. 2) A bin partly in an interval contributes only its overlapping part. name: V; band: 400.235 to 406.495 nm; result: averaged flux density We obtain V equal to 18.6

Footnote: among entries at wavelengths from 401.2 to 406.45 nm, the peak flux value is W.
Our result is 24.6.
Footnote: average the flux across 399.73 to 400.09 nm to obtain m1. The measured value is 16.7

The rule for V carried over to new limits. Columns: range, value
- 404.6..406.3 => 17.6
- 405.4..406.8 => 17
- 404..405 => 16.6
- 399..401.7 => 18.6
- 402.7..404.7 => 18.3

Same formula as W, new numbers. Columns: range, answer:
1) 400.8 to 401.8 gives 21.1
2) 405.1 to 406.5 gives 20.9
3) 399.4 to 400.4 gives 19.4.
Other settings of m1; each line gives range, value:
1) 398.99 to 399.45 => 17.9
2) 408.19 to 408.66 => 20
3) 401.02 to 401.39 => 19.3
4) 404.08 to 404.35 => 20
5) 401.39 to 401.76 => 20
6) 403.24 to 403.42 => 16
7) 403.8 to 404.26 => 21.2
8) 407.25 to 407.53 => 15.4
